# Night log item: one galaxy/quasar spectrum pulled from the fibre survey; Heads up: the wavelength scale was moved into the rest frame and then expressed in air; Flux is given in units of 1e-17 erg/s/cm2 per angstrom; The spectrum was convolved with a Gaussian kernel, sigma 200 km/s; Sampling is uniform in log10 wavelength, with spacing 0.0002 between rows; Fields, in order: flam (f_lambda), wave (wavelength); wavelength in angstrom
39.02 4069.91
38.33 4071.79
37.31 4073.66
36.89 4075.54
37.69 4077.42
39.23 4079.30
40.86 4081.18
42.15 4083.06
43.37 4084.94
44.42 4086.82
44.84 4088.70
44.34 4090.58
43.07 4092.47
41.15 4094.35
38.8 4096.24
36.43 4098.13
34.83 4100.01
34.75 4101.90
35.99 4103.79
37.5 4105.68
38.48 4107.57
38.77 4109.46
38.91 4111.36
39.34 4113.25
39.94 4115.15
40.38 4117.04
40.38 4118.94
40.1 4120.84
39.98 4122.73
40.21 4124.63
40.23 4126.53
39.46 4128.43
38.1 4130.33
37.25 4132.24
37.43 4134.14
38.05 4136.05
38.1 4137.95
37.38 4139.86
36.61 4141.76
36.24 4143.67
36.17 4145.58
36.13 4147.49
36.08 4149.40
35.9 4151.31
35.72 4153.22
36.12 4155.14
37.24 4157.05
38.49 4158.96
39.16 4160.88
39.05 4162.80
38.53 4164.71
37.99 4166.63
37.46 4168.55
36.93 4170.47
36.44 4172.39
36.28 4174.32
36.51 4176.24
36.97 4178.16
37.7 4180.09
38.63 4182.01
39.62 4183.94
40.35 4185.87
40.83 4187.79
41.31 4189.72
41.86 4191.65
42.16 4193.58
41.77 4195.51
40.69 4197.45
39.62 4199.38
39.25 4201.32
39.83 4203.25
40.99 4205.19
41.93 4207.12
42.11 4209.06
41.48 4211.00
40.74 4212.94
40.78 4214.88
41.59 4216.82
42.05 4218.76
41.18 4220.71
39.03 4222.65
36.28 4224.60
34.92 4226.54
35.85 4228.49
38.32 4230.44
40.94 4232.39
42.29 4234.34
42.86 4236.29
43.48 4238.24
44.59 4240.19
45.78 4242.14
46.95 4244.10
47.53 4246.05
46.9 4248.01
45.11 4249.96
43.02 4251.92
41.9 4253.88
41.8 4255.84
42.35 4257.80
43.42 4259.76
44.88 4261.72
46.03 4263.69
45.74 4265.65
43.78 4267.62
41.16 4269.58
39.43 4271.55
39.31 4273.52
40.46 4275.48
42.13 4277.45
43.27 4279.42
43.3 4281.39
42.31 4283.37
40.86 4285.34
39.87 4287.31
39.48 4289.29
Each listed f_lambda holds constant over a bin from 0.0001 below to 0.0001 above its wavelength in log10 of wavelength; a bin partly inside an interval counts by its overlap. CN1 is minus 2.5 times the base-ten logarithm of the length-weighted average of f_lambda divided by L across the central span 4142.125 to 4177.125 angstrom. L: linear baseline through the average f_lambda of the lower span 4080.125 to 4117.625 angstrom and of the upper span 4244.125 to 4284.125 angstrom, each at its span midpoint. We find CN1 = 0.12 mag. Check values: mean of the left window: 39.9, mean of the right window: 43.3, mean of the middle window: 37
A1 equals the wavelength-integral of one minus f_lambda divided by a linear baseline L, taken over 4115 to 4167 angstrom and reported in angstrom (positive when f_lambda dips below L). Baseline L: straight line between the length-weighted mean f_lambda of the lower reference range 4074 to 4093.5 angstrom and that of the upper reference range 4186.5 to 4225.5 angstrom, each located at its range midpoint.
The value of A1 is 4.0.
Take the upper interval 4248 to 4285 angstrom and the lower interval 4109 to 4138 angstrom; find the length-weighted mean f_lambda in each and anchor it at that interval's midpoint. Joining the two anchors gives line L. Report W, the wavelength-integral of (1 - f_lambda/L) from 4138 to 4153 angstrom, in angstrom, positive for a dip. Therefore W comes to 1.3 angstrom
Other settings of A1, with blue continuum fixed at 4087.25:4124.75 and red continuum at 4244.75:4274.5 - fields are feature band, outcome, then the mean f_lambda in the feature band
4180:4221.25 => 1.1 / 40.8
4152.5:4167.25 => 1.1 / 37.8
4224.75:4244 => 0.8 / 41.1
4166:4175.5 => 1.0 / 37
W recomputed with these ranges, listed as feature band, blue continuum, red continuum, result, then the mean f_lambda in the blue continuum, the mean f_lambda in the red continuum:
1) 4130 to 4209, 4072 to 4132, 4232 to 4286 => 5.3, 39.6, 43.3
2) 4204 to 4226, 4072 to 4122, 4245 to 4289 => 0.7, 39.6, 42.9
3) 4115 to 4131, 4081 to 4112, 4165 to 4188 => -0.3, 39.9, 37.9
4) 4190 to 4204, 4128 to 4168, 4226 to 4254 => -0.2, 37.4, 42.8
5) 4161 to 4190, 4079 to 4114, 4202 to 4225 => 1.6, 39.9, 40.8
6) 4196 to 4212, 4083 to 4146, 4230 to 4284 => 0.4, 39.2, 43.2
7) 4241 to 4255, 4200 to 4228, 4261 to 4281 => -1.2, 40.1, 42.6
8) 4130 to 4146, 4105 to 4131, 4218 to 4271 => 1.1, 39.5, 42.5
